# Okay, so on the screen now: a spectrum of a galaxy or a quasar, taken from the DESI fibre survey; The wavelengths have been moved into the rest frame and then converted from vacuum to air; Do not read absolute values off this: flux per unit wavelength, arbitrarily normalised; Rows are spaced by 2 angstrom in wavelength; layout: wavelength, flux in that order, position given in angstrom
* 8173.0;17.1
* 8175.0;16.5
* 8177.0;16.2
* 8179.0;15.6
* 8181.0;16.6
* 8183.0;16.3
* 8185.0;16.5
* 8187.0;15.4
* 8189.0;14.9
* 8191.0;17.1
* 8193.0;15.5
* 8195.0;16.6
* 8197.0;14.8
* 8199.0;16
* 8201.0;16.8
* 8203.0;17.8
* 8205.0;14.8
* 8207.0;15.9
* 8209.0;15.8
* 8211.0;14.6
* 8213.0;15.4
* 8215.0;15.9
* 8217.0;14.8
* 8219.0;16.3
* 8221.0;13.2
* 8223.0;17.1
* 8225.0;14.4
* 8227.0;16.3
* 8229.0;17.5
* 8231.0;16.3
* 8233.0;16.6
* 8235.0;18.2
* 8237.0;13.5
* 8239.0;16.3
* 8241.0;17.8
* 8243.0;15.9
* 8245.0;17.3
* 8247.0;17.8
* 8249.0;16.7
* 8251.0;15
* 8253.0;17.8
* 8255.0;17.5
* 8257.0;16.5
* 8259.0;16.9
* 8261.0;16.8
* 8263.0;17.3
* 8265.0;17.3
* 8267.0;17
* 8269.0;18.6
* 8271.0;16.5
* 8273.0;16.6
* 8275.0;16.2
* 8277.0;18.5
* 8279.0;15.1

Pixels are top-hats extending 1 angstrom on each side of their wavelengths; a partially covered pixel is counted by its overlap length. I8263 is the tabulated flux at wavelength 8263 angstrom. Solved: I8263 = 17.3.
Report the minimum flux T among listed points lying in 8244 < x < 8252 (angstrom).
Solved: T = 15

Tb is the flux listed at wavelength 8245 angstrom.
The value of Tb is 17.3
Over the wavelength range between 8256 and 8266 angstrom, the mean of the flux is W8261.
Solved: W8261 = 17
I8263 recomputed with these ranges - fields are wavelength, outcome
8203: 17.8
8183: 16.3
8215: 15.9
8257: 16.5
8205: 14.8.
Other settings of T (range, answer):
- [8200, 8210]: 14.8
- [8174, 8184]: 15.6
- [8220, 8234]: 13.2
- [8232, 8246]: 13.5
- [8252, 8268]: 16.5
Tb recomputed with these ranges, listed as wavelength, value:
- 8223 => 17.1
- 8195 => 16.6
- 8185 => 16.5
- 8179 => 15.6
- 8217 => 14.8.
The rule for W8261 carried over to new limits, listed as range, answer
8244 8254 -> 16.9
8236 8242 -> 15.9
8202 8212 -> 15.8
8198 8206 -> 16.4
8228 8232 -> 16.9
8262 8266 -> 17.3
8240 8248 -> 17.2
